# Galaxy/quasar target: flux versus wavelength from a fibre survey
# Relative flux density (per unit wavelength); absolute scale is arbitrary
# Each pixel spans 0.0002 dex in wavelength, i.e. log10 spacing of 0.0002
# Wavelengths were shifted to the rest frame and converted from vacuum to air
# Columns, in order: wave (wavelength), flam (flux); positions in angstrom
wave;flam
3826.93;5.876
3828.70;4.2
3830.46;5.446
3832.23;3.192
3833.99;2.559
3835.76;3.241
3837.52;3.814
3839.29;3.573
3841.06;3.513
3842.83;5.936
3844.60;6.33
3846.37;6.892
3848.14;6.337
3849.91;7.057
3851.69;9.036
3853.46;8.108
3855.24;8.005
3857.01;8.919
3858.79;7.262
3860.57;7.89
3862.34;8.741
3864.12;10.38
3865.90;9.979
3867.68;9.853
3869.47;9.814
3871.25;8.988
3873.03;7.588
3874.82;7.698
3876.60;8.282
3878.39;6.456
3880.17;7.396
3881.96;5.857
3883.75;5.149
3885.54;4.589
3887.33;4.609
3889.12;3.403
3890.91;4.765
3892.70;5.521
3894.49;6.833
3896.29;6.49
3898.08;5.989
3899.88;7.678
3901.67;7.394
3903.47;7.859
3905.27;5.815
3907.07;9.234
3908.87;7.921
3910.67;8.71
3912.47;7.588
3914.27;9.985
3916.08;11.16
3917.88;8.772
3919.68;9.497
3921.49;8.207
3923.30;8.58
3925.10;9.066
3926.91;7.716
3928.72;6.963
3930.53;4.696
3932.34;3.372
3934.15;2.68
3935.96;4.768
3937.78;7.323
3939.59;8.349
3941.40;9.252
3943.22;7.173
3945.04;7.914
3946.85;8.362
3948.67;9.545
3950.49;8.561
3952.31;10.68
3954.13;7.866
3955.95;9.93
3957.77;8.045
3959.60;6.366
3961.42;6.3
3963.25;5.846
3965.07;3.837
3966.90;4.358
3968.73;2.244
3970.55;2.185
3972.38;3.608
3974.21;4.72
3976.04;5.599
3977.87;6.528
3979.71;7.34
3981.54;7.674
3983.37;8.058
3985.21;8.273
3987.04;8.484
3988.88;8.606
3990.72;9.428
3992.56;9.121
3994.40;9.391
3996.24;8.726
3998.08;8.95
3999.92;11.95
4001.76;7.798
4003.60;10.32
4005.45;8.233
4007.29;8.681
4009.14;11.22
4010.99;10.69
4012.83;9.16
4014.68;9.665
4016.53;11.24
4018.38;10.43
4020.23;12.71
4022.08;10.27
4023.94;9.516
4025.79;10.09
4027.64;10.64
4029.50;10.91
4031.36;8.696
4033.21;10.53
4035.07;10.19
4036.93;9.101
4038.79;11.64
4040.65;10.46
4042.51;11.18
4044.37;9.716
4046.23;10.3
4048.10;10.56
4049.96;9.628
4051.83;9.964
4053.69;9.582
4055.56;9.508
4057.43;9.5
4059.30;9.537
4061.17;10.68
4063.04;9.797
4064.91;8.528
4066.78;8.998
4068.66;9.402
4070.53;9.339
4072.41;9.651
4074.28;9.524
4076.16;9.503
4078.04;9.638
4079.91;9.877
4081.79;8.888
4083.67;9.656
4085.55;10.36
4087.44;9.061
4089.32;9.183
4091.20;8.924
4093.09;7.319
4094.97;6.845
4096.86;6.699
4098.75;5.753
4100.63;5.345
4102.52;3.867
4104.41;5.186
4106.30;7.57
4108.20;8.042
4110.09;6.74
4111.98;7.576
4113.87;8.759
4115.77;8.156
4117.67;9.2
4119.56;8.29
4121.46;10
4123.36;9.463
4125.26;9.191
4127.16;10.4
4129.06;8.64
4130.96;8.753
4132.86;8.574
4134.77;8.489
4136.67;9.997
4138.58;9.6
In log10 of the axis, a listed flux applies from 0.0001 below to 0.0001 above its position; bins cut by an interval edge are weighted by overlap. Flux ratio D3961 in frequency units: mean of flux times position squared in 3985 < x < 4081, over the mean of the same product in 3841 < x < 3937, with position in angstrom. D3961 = 1.5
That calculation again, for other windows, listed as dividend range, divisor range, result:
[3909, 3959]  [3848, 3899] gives 1.13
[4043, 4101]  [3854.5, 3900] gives 1.39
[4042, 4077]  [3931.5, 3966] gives 1.43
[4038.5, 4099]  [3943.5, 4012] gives 1.27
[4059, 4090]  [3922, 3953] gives 1.39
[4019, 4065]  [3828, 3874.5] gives 1.64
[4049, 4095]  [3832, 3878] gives 1.47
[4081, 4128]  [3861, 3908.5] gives 1.25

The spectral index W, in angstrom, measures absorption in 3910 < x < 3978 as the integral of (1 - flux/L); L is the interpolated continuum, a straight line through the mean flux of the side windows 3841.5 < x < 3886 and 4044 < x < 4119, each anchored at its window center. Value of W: 8.7 angstrom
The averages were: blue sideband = 7.69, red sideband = 8.64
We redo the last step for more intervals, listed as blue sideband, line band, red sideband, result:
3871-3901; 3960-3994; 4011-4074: 8.90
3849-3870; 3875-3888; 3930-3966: 3.38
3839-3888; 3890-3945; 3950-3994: -1.77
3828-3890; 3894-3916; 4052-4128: -2.45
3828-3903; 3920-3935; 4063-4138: 1.08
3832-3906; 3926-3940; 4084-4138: 2.80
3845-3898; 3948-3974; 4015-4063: 7.39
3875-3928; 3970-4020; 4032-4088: 1.85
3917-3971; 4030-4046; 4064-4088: -2.74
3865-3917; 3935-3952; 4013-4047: 1.00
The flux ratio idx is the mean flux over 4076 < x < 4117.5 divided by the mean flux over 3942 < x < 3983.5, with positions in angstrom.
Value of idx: 1.2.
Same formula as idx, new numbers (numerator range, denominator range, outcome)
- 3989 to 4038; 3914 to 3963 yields 1.27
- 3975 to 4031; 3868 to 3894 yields 1.43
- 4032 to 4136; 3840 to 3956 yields 1.20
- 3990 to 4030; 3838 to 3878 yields 1.30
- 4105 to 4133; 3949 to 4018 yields 1.09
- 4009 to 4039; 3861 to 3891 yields 1.41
